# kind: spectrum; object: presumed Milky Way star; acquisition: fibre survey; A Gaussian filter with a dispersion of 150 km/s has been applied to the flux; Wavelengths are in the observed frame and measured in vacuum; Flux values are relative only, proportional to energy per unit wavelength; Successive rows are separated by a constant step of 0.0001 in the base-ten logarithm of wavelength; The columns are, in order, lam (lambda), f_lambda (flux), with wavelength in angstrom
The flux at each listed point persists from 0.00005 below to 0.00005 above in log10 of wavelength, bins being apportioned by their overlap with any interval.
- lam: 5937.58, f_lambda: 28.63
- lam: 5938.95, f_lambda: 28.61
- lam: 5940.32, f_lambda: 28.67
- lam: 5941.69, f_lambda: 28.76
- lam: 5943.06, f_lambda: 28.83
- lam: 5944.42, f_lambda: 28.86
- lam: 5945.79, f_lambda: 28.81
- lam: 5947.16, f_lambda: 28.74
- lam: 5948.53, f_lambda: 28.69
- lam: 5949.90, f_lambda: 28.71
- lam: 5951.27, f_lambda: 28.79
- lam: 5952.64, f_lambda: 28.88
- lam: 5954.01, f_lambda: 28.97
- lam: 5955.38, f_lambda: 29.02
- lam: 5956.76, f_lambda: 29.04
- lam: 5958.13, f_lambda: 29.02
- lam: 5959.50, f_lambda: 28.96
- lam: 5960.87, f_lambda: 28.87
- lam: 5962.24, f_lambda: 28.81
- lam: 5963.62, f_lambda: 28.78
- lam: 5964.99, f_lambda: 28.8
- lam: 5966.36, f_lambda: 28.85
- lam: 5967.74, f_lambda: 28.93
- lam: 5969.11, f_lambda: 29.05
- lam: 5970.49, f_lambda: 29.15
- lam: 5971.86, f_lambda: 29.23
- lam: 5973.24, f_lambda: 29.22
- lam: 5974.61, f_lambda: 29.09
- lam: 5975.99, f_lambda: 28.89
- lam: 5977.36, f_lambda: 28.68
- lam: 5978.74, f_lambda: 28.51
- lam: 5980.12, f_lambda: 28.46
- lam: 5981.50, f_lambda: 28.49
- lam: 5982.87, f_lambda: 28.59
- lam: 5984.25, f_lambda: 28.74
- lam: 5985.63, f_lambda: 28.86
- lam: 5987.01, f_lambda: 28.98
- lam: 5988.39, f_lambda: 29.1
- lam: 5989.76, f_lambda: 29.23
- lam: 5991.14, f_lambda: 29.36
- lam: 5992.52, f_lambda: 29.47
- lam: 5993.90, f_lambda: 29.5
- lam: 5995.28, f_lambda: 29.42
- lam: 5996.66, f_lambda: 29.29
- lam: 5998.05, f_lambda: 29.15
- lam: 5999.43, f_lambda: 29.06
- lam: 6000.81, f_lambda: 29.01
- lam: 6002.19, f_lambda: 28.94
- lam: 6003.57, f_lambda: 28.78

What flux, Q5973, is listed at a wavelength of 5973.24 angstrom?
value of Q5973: 29.22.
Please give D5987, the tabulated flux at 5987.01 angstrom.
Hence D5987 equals 28.98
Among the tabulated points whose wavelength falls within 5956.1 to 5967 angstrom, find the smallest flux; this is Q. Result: 28.78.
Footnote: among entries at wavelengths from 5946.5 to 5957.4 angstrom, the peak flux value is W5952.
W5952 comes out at 29.04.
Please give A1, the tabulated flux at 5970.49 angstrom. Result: 29.15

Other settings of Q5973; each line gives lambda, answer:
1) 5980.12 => 28.46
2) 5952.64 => 28.88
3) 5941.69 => 28.76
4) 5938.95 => 28.61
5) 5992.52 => 29.47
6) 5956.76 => 29.04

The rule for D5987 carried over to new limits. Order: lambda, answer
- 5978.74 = 28.51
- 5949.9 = 28.71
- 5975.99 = 28.89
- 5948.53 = 28.69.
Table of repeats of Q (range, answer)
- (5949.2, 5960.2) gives 28.71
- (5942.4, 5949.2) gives 28.69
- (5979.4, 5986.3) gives 28.46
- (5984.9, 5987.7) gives 28.86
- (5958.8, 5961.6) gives 28.87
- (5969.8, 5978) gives 28.68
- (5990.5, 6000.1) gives 29.06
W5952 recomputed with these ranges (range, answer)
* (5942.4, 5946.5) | 28.86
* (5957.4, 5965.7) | 29.02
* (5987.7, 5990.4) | 29.23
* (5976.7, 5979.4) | 28.68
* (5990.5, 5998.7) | 29.5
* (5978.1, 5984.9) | 28.74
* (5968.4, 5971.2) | 29.15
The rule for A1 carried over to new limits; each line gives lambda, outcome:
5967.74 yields 28.93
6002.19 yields 28.94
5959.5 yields 28.96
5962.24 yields 28.81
